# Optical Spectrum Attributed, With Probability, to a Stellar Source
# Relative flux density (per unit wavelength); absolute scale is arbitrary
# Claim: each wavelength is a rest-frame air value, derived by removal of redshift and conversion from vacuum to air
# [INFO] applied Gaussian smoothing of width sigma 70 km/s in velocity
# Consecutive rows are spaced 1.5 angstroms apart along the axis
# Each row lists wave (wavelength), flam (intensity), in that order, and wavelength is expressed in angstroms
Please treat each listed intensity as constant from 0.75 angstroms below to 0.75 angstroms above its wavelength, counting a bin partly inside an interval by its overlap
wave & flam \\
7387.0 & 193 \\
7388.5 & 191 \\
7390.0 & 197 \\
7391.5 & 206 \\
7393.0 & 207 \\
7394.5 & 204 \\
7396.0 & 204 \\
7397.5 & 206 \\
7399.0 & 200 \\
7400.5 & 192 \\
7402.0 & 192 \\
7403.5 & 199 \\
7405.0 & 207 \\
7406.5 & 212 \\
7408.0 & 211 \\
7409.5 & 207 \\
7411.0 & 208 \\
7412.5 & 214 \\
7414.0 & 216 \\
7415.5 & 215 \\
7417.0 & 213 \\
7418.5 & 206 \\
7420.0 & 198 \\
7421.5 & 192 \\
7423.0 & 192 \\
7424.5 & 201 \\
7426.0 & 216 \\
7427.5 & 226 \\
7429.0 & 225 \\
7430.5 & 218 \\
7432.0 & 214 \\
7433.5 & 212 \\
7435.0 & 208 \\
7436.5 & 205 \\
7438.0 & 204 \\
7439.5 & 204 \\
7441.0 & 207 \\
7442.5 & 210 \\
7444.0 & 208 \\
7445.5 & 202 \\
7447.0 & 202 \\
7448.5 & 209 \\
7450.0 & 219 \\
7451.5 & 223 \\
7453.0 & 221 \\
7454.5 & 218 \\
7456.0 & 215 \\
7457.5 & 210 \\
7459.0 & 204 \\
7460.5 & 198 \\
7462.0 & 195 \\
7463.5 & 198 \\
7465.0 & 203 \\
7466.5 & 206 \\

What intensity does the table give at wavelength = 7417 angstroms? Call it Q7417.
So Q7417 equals 213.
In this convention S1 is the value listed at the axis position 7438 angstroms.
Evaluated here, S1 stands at 204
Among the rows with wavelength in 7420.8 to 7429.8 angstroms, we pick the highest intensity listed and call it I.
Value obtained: 226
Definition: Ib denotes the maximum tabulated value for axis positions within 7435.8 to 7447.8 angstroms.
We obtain 210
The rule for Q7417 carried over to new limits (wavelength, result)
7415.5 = 215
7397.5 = 206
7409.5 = 207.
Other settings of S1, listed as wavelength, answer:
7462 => 195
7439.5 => 204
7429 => 225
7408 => 211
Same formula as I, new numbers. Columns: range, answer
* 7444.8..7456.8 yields 223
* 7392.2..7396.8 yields 207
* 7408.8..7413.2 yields 214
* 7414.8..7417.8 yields 215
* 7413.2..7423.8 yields 216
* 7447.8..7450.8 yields 219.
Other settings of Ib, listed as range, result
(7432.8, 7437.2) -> 212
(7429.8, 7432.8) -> 218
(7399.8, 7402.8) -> 192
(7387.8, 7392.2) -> 206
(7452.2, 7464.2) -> 221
